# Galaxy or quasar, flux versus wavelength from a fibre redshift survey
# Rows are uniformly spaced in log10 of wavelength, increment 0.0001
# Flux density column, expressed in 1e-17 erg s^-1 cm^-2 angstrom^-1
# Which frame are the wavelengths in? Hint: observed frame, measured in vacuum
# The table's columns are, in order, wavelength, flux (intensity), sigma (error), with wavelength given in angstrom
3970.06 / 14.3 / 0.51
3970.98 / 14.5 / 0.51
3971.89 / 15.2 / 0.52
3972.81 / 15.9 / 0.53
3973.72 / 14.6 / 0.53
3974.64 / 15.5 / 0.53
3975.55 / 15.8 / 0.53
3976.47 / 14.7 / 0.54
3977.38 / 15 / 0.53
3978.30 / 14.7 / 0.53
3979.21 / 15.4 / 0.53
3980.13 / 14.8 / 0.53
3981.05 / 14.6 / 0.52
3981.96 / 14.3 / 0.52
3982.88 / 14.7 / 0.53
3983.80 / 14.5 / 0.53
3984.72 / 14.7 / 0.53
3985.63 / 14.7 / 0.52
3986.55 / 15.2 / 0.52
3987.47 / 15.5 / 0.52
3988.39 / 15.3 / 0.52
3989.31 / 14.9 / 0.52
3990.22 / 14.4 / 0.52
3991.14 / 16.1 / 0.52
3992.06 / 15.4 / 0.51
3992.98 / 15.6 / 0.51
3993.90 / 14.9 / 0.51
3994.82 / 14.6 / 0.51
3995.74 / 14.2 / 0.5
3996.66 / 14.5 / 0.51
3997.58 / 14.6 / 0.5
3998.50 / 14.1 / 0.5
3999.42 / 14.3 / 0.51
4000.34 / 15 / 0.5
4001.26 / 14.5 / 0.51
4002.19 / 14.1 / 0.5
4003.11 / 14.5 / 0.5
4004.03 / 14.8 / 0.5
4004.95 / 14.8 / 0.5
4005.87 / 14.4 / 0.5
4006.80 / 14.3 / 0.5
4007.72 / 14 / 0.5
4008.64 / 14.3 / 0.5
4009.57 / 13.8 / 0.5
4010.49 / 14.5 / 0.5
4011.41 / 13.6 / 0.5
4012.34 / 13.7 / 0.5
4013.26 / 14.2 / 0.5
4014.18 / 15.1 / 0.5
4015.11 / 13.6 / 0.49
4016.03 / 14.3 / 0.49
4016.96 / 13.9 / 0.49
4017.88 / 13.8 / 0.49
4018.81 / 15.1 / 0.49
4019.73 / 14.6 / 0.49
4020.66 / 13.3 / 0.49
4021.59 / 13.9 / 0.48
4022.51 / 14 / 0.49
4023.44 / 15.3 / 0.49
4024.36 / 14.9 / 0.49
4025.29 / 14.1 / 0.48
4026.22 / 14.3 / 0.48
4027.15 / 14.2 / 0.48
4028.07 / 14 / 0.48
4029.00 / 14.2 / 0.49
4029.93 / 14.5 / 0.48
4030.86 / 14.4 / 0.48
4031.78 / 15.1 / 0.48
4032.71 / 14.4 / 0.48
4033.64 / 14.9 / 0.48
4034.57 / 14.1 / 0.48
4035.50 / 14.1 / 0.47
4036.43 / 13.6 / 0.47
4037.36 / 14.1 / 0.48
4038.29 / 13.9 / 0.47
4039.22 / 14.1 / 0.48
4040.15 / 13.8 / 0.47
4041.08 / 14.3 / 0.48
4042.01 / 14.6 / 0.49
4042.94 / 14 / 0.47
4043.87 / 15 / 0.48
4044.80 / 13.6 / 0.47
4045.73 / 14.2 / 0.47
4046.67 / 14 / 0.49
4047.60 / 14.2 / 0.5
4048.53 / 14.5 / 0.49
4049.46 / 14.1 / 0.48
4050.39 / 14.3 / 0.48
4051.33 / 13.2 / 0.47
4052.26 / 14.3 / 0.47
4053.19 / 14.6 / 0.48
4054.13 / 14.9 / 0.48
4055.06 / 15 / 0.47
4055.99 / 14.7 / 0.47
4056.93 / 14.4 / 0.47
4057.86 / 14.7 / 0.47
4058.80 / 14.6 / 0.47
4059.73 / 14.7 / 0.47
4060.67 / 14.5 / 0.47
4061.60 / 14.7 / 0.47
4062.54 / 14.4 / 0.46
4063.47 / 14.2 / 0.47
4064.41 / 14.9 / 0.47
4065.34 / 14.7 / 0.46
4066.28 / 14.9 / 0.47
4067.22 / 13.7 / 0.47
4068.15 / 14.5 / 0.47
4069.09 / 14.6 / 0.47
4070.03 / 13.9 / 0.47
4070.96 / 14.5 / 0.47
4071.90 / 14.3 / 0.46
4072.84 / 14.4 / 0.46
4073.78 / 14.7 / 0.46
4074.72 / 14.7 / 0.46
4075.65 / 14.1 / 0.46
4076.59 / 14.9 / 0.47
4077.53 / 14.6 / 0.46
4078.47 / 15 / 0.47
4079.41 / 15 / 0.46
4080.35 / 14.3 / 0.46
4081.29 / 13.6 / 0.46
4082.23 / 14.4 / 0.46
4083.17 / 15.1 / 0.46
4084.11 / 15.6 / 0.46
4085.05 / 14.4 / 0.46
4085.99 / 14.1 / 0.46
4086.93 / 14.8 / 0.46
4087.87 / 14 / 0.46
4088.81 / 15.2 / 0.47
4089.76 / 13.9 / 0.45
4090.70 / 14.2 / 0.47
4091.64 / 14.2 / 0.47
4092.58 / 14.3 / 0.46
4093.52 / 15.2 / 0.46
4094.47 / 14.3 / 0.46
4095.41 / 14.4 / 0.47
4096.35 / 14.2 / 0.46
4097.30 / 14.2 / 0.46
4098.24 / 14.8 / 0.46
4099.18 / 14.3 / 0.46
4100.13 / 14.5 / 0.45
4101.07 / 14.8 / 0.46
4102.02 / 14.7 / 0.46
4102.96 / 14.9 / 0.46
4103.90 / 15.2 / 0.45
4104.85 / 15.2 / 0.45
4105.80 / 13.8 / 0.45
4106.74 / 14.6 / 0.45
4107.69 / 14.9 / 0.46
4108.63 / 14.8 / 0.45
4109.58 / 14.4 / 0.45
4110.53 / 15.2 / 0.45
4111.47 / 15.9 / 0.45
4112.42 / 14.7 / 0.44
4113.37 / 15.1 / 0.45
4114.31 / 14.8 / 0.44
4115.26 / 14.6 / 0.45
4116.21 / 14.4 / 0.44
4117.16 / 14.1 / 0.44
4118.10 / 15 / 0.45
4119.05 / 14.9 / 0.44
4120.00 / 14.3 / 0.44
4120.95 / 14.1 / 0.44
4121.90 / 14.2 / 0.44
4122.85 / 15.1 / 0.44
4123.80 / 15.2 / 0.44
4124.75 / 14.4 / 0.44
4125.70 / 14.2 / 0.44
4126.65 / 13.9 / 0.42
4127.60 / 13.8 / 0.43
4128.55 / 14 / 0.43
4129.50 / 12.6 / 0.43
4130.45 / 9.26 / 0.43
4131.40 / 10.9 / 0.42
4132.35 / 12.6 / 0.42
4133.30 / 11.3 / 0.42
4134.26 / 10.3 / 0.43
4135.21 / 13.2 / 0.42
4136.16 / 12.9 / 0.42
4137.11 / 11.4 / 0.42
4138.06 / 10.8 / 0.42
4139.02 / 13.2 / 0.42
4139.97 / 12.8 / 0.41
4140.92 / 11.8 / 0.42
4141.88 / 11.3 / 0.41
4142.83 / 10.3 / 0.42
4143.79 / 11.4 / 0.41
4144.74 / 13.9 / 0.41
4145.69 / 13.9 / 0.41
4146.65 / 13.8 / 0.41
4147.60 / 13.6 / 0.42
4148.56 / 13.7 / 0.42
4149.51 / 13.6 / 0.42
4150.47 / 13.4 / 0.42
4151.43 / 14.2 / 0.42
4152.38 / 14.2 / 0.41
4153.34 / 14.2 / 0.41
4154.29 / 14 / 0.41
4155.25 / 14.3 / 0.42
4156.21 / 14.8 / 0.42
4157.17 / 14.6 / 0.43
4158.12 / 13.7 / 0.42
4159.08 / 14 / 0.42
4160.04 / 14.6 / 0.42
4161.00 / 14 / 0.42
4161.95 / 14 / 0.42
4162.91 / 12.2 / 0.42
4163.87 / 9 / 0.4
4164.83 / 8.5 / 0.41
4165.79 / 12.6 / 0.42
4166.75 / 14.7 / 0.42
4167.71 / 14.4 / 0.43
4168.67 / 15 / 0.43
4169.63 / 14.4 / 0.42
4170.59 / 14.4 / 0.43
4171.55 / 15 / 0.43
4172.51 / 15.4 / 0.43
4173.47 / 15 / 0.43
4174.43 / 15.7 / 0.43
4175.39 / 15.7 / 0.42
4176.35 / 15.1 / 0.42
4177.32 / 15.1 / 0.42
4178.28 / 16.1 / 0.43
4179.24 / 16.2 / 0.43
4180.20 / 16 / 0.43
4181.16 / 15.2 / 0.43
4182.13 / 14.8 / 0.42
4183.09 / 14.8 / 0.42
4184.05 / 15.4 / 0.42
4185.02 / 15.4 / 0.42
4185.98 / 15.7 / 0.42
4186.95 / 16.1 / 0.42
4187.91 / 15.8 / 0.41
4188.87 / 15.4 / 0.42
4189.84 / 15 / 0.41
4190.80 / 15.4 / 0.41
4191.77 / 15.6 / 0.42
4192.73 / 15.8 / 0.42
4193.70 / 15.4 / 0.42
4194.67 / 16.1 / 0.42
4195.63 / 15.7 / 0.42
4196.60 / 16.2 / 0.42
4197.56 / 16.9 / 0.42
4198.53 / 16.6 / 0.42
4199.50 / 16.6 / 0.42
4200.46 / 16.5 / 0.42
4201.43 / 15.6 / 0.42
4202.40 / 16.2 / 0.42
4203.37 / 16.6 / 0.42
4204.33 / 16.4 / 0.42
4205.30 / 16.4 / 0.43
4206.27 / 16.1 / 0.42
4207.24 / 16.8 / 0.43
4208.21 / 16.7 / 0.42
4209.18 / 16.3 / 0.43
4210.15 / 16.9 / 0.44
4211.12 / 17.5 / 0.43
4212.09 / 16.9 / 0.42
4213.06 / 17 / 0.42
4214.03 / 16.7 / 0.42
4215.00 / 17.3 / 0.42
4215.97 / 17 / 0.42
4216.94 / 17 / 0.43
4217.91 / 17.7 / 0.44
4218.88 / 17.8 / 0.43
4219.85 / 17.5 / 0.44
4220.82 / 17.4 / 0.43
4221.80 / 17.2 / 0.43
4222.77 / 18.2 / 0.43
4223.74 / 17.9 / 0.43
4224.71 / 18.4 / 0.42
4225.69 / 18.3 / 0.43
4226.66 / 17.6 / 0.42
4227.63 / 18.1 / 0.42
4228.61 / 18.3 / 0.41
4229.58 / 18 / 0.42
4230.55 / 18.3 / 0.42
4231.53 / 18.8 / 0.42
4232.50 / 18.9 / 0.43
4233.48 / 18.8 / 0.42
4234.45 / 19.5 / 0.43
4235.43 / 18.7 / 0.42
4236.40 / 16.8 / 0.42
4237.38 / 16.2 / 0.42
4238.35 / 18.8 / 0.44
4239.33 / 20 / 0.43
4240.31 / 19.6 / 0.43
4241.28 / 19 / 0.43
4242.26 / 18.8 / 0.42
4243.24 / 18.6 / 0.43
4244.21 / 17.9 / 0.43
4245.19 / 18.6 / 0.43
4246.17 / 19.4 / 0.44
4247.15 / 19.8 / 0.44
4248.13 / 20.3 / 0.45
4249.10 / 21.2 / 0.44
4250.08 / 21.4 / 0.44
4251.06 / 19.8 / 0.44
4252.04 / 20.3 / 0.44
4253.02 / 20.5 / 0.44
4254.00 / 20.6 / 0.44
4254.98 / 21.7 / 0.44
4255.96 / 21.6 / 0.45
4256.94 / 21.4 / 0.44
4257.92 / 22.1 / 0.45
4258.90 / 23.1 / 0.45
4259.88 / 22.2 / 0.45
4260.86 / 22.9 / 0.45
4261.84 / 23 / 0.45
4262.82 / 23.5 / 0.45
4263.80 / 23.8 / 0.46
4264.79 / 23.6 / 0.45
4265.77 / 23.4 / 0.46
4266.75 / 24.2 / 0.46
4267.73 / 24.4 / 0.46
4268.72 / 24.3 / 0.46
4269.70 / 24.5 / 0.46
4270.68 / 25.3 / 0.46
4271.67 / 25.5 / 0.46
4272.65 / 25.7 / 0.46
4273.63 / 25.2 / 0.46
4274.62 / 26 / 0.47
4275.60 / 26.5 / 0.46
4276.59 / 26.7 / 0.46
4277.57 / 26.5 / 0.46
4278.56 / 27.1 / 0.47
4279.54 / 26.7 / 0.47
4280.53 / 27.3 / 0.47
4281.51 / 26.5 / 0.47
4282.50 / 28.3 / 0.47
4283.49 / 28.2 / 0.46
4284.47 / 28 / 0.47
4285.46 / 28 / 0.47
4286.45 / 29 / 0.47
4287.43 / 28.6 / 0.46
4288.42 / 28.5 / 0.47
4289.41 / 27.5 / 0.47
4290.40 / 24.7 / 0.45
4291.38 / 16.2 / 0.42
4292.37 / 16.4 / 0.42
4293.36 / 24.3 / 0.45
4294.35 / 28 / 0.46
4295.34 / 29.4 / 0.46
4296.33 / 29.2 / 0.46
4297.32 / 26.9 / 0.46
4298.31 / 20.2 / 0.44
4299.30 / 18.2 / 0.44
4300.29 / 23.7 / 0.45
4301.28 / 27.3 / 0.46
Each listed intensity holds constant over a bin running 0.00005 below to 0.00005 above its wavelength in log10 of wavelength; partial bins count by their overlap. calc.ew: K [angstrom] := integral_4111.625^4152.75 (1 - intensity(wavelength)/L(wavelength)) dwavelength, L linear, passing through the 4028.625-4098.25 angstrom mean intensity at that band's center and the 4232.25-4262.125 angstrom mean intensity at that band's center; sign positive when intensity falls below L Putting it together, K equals 7.97 angstrom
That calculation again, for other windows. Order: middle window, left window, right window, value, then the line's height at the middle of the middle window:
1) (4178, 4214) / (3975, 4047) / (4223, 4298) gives 7.73 angstrom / 20.5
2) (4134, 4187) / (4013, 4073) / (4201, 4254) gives 9.28 angstrom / 16.7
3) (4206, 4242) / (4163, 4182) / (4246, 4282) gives 3.12 angstrom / 19.5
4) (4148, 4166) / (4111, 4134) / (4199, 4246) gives 2.12 angstrom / 15.2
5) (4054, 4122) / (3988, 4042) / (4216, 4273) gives 6.95 angstrom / 16.3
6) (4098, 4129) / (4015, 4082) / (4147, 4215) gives 0.23 angstrom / 14.7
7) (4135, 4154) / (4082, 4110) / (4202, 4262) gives 3.75 angstrom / 16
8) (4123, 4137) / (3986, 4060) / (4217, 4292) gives 3.99 angstrom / 17.9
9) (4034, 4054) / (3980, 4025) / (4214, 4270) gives 1.70 angstrom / 15.5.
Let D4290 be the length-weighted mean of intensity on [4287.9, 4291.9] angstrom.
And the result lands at 24.2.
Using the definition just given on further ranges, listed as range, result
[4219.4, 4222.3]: 17.3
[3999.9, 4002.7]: 14.5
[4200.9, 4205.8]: 16.2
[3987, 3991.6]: 15.2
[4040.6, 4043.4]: 14.3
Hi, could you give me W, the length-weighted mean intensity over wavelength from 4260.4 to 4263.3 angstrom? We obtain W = 23.2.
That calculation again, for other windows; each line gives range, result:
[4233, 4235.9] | 19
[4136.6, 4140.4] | 12.1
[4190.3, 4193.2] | 15.6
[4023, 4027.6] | 14.5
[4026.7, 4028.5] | 14.2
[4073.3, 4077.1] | 14.6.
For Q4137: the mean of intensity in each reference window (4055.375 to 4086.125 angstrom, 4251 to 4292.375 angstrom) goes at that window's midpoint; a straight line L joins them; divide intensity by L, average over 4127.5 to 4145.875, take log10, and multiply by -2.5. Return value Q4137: 0.43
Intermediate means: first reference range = 14.5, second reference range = 24.5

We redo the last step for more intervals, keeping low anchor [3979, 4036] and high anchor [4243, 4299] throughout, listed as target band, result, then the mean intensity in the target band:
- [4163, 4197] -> 0.36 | 14.9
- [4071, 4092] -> 0.18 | 14.5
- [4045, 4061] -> 0.12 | 14.4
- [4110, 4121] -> 0.24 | 14.8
